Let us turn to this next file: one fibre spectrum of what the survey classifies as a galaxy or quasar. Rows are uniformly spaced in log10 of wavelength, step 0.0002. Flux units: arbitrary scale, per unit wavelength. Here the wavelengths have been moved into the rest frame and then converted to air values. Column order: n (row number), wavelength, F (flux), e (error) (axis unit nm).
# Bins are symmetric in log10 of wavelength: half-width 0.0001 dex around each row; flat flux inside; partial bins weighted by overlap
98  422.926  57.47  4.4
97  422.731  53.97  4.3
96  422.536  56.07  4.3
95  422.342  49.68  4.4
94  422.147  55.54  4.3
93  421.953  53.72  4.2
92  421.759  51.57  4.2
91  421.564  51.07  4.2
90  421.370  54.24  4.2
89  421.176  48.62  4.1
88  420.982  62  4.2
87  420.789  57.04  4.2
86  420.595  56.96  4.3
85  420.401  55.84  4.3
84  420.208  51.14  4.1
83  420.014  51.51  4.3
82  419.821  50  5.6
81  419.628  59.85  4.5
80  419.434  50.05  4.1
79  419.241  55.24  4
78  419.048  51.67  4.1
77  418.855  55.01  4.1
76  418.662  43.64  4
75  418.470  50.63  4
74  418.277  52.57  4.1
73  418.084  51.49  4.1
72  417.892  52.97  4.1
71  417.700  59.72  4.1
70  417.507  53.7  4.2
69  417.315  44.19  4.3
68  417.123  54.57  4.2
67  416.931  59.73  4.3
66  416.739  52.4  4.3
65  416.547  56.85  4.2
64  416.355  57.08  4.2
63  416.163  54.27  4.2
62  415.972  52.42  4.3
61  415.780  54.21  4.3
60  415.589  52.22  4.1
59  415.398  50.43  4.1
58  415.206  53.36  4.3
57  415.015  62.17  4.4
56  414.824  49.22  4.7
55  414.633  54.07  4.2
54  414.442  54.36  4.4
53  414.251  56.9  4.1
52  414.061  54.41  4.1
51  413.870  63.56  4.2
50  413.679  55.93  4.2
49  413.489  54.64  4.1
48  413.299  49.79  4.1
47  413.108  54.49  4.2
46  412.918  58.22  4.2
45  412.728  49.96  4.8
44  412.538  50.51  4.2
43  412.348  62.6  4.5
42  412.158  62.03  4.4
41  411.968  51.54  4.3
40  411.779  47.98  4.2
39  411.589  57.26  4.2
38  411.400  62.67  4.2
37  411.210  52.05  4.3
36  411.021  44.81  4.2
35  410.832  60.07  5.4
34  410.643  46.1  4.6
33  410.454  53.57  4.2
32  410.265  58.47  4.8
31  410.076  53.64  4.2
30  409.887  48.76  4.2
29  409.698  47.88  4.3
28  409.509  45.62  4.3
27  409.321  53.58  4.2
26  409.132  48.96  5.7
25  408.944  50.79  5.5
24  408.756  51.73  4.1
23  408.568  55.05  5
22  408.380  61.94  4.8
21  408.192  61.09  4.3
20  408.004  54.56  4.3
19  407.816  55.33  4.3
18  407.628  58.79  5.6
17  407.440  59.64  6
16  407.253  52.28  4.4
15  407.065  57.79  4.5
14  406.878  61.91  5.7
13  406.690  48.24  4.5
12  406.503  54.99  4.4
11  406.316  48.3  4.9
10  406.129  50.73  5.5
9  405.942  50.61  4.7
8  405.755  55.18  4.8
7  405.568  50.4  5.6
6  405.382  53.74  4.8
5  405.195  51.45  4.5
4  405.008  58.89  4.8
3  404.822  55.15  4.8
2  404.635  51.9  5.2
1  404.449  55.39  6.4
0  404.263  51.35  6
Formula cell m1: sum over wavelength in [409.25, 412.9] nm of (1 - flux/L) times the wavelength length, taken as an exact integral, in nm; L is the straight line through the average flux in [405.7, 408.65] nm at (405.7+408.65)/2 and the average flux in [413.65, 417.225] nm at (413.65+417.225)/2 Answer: 0.14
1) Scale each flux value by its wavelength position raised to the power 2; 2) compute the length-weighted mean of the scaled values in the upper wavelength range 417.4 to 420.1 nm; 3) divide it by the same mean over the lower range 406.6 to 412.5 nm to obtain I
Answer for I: 1.01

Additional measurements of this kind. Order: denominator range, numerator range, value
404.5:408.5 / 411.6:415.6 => 1.03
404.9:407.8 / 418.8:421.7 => 1.06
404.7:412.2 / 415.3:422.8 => 1.05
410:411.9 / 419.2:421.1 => 1.07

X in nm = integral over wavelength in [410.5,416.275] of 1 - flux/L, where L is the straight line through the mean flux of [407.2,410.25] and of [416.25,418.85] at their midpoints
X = -0.10 nm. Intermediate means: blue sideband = 53.9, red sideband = 53.1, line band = 54.4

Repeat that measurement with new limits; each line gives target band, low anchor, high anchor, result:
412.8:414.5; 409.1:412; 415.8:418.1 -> -0.08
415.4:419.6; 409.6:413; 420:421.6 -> 0.09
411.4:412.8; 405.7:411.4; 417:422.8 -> -0.05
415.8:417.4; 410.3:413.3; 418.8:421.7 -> 0.00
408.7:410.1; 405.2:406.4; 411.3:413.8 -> 0.09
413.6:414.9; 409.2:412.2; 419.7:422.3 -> -0.06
